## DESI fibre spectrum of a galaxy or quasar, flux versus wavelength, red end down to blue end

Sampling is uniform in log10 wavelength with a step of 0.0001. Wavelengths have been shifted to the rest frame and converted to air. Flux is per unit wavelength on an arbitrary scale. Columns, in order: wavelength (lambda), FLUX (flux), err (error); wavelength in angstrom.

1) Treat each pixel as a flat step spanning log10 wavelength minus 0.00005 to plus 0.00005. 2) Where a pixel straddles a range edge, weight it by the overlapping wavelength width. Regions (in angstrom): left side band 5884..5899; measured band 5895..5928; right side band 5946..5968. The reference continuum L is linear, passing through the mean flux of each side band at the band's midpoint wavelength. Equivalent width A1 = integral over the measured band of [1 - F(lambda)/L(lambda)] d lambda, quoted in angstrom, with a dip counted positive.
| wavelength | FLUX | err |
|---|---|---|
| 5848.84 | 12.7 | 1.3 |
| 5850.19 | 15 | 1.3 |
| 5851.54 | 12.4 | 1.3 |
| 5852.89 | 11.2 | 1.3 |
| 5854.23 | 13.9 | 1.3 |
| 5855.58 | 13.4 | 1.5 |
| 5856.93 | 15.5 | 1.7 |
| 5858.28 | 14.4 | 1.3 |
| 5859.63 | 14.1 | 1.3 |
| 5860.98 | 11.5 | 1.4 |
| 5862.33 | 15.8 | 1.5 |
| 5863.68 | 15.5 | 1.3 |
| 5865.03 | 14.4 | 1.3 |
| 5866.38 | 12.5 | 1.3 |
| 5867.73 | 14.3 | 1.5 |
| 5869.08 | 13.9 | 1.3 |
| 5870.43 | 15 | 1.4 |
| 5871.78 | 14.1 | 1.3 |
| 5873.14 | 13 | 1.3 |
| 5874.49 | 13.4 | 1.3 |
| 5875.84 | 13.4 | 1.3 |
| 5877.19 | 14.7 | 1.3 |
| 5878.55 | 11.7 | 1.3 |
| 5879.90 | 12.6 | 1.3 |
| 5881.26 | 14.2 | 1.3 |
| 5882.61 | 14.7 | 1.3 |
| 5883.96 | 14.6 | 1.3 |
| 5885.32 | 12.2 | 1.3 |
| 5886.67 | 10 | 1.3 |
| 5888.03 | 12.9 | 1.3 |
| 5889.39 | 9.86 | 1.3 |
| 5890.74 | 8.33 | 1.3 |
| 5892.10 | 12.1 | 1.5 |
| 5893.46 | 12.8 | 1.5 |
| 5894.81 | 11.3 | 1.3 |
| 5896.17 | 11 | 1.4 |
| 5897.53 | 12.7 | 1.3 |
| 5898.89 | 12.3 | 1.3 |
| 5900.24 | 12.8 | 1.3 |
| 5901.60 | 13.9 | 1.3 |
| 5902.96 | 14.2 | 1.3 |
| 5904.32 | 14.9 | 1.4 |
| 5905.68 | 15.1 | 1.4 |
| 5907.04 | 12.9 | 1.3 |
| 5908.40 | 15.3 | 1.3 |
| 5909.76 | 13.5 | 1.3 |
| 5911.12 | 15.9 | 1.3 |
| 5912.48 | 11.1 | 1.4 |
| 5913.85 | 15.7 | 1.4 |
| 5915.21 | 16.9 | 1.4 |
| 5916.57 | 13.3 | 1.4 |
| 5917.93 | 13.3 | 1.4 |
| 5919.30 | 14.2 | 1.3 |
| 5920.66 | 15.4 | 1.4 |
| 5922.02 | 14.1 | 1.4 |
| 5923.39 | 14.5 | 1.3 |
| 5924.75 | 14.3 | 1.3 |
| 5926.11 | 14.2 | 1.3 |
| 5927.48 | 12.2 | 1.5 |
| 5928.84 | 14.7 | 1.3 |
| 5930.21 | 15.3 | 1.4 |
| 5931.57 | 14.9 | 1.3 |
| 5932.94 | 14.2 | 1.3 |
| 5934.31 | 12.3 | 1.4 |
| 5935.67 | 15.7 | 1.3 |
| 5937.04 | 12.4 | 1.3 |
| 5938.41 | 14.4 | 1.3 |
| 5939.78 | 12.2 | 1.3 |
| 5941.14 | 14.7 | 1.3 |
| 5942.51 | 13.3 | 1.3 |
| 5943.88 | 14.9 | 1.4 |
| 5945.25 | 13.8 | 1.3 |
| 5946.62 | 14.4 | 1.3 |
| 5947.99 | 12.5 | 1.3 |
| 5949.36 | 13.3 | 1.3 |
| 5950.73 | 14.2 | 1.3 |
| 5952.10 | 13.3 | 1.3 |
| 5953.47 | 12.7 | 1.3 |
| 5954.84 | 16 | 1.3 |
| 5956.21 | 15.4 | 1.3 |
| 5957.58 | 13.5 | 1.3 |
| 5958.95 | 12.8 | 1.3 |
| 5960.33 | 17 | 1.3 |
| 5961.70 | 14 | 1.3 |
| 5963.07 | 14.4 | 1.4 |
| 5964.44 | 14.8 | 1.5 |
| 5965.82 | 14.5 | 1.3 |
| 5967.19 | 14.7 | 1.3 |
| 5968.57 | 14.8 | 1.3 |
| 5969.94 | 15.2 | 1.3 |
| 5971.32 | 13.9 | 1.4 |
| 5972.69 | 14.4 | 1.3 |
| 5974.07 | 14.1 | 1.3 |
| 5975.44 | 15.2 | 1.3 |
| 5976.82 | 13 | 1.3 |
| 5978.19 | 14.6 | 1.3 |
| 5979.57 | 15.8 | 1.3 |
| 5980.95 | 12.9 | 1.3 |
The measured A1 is -4.1 angstrom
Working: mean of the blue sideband 11.5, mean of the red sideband 14.2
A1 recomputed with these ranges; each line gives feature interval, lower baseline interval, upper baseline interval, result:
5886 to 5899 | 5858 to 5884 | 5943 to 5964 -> 2.47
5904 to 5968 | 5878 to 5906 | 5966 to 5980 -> -2.68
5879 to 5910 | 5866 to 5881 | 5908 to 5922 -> 2.71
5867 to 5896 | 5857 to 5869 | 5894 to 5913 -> 2.13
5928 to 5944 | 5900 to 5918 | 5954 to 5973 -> 0.47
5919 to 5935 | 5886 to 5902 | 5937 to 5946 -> -1.33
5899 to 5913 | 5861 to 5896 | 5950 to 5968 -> -0.44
